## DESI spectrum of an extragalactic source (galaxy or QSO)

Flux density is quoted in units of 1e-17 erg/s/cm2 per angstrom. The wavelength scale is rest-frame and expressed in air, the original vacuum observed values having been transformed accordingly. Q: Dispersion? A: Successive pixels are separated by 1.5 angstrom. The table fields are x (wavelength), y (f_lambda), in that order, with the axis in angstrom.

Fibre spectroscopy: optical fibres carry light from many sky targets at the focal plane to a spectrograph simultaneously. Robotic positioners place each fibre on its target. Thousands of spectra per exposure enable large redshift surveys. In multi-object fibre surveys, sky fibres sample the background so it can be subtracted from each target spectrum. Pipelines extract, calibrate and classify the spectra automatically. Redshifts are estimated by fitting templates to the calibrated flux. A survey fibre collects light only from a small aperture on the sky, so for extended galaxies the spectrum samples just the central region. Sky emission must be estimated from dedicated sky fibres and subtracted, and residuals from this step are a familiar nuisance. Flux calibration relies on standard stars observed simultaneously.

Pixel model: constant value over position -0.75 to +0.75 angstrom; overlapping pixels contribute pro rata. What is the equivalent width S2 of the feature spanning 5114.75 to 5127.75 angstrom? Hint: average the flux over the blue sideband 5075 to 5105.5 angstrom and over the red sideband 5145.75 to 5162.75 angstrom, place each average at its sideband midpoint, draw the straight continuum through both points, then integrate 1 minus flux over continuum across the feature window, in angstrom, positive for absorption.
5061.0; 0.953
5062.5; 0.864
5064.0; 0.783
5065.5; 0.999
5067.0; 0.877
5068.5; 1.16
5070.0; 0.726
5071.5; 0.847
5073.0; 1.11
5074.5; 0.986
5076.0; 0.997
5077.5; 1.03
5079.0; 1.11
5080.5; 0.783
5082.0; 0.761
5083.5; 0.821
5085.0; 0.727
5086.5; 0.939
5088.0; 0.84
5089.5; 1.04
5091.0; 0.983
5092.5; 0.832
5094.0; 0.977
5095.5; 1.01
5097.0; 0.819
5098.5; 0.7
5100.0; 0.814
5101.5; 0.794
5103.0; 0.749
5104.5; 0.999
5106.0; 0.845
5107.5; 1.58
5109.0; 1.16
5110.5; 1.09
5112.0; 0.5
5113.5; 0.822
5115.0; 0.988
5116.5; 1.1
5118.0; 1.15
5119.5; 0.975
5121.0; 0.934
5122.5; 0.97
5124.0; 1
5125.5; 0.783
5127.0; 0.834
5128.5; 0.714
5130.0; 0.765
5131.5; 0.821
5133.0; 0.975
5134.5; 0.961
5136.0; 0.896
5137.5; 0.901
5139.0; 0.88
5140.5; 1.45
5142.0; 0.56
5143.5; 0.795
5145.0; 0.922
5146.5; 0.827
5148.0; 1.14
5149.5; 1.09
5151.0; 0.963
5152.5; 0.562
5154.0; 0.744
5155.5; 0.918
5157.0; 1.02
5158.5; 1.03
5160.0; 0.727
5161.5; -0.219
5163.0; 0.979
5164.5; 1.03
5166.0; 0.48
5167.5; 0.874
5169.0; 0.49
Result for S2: -1.9 angstrom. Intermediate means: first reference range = 0.887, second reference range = 0.805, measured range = 0.97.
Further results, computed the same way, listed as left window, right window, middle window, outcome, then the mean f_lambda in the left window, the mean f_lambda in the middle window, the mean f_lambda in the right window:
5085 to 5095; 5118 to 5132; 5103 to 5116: -1.2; 0.921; 0.986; 0.882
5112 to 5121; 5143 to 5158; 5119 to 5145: 1.1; 0.959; 0.895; 0.902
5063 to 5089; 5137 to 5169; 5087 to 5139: -2.8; 0.912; 0.921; 0.833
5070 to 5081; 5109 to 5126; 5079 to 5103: 2.5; 0.968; 0.861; 0.95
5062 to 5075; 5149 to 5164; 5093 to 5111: -1.8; 0.928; 0.958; 0.78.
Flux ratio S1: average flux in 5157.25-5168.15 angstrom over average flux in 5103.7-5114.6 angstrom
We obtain 0.71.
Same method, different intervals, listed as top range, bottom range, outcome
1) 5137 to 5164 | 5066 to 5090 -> 0.92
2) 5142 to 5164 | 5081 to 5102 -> 0.95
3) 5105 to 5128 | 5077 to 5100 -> 1.10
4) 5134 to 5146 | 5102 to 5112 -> 0.90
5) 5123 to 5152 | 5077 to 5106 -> 1.03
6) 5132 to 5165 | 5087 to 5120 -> 0.92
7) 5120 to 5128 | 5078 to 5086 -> 1.06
